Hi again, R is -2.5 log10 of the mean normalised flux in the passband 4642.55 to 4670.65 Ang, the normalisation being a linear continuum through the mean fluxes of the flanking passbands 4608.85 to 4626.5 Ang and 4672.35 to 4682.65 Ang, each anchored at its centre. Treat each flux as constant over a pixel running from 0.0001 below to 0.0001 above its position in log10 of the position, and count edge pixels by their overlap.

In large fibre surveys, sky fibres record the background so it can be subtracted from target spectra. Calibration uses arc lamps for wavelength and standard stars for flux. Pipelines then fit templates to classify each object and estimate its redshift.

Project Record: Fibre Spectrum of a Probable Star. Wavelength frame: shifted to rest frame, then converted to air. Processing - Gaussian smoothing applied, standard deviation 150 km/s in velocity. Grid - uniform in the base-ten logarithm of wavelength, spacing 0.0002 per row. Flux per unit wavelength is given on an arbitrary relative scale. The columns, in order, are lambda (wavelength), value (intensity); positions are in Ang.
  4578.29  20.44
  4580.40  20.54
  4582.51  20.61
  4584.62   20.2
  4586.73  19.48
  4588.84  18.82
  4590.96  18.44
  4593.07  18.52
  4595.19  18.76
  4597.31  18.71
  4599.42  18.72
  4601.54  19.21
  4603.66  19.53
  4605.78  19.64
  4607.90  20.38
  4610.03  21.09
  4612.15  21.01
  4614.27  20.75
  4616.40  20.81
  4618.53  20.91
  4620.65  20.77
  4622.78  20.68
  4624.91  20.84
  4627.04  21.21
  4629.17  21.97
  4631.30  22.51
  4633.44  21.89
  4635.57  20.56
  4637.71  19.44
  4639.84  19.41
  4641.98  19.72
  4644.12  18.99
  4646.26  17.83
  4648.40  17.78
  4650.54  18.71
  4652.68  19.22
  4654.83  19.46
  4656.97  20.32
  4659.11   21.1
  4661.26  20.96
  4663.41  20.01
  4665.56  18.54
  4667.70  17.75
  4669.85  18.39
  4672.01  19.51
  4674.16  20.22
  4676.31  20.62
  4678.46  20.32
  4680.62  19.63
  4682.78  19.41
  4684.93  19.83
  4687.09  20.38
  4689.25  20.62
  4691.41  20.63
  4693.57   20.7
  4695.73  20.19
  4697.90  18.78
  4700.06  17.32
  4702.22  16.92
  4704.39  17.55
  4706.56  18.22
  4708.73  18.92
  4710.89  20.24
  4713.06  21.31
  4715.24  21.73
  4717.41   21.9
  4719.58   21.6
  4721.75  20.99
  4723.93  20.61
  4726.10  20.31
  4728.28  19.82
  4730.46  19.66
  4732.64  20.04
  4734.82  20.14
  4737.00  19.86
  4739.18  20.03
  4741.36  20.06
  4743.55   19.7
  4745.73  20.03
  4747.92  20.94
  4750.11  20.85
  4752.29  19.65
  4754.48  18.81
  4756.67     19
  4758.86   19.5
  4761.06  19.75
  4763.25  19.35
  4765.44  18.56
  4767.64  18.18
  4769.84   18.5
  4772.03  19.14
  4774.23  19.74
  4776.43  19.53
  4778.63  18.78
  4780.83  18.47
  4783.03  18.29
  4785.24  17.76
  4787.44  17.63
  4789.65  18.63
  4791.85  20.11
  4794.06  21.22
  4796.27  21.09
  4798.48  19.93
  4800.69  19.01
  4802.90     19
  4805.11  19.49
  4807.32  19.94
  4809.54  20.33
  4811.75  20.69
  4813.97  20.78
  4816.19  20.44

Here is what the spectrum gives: 0.064 mag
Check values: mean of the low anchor 20.9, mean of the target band 19.2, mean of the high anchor 20.1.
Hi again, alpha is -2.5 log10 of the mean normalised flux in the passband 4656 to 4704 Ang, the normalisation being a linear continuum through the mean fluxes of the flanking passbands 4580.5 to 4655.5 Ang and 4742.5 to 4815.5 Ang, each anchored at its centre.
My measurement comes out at 0.01 mag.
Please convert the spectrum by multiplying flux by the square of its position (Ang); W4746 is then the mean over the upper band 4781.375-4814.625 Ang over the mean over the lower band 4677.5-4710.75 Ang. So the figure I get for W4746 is 1.1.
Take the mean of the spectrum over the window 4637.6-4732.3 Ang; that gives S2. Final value 19.7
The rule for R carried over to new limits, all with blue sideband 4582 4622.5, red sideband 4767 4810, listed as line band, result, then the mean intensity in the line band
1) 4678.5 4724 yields -0.020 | 19.9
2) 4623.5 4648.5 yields -0.031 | 20.3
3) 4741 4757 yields -0.031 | 19.9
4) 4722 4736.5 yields -0.039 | 20.1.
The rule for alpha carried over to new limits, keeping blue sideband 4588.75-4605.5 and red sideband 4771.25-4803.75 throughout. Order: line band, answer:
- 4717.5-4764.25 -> -0.05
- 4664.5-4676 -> 0.00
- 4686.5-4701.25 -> -0.04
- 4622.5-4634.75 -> -0.14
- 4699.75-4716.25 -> 0.00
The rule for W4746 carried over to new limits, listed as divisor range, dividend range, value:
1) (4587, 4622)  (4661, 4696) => 1.04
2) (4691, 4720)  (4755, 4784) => 0.99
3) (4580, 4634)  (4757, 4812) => 1.03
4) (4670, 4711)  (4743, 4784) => 1.02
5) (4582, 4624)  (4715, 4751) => 1.09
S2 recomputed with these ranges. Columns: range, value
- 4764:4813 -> 19.3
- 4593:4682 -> 19.9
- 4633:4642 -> 20.1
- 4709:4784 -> 19.8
